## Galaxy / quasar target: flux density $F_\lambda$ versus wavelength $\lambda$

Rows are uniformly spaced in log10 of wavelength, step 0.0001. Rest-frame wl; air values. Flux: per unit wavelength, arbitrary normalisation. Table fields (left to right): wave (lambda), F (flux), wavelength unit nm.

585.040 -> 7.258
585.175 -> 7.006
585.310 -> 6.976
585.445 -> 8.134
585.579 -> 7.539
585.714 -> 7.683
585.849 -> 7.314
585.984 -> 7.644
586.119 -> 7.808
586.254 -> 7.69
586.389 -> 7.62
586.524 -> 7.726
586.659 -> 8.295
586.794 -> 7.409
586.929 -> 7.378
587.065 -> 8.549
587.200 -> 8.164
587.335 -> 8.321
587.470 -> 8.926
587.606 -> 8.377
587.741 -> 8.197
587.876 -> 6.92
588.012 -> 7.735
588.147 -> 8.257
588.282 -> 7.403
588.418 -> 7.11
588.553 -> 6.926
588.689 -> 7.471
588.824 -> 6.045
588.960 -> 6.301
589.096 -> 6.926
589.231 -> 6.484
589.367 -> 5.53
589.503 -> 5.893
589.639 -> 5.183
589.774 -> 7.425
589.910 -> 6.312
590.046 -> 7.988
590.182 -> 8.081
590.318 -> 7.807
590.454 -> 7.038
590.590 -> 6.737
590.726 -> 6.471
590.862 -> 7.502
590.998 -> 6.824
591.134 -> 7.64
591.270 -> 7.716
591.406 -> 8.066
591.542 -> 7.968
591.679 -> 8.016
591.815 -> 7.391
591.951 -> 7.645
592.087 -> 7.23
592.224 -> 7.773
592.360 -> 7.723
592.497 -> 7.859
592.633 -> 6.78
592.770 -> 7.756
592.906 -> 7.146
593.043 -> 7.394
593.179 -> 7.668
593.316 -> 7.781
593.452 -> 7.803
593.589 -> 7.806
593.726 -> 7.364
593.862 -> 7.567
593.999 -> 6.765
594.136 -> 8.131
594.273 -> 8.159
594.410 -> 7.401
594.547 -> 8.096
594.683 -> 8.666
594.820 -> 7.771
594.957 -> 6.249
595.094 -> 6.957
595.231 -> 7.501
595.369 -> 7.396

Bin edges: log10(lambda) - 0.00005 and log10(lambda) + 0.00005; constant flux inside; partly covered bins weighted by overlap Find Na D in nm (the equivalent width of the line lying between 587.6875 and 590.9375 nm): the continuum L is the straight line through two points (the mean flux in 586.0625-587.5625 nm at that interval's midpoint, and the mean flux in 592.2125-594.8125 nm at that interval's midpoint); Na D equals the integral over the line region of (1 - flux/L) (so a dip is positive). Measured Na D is 0.367 nm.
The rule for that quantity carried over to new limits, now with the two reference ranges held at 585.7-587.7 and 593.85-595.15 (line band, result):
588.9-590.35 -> 0.21 nm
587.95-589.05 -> 0.10 nm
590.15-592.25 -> 0.07 nm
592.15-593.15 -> 0.02 nm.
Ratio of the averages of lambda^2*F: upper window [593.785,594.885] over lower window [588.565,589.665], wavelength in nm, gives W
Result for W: 1.26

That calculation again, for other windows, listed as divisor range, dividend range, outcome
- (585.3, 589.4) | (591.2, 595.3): 1.03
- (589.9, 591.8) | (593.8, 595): 1.04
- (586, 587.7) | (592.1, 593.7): 0.96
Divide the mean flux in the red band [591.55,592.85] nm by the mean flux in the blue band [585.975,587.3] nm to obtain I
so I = 0.97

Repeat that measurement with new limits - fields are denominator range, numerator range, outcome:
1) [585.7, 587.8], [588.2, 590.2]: 0.84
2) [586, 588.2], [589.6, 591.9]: 0.92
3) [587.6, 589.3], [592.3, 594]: 1.04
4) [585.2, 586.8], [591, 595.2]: 0.99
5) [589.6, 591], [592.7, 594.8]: 1.09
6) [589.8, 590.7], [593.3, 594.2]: 1.04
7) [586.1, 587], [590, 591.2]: 0.95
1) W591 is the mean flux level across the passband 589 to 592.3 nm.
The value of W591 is 7.15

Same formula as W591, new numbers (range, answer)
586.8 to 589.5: 7.38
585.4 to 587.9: 7.89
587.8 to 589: 7.16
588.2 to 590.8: 6.81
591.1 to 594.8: 7.68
